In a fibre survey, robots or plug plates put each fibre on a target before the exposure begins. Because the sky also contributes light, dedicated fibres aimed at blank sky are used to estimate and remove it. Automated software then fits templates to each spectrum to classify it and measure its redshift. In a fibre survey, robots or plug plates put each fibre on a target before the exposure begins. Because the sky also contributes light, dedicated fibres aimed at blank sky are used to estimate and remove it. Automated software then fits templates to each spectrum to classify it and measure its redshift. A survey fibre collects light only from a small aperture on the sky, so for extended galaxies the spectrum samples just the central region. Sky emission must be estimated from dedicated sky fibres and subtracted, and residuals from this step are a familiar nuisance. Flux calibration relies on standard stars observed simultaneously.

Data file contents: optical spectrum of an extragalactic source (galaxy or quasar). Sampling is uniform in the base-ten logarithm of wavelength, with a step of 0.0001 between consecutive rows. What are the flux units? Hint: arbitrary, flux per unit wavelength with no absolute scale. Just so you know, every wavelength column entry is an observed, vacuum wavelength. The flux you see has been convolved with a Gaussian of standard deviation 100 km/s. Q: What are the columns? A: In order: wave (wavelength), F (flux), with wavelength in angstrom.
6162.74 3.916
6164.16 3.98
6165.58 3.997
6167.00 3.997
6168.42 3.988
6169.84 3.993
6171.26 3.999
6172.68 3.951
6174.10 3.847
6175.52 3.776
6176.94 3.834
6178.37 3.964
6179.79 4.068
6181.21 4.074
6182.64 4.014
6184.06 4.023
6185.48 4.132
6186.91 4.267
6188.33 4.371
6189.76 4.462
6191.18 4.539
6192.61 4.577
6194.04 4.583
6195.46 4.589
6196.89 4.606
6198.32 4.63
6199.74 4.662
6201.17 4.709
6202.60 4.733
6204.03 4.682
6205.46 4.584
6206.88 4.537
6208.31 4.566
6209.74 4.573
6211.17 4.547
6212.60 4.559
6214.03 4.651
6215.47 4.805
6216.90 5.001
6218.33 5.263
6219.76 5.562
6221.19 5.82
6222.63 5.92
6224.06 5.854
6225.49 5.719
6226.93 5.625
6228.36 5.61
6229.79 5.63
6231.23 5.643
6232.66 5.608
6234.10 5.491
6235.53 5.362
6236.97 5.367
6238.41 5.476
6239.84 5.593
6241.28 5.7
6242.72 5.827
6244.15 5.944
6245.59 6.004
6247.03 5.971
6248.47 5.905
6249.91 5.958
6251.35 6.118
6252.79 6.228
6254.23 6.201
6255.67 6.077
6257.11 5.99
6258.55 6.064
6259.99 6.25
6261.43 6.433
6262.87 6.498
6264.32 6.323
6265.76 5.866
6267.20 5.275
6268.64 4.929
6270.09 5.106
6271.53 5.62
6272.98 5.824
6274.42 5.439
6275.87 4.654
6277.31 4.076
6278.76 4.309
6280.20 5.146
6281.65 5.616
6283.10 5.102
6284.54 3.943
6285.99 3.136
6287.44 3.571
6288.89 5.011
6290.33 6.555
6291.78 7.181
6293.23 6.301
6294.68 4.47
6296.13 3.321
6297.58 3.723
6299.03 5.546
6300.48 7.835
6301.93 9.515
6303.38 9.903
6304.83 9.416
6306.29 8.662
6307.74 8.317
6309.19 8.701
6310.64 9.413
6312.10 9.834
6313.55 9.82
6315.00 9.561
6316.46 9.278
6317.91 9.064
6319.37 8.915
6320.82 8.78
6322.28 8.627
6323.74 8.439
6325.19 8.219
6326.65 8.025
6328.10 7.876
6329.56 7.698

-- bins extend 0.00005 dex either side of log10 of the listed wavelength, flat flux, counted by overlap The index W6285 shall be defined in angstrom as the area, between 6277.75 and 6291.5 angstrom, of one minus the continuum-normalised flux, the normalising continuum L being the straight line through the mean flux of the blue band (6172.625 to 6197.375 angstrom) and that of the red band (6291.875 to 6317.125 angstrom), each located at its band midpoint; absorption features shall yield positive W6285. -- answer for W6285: 4.7 angstrom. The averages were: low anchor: 4.21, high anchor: 7.84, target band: 4.78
